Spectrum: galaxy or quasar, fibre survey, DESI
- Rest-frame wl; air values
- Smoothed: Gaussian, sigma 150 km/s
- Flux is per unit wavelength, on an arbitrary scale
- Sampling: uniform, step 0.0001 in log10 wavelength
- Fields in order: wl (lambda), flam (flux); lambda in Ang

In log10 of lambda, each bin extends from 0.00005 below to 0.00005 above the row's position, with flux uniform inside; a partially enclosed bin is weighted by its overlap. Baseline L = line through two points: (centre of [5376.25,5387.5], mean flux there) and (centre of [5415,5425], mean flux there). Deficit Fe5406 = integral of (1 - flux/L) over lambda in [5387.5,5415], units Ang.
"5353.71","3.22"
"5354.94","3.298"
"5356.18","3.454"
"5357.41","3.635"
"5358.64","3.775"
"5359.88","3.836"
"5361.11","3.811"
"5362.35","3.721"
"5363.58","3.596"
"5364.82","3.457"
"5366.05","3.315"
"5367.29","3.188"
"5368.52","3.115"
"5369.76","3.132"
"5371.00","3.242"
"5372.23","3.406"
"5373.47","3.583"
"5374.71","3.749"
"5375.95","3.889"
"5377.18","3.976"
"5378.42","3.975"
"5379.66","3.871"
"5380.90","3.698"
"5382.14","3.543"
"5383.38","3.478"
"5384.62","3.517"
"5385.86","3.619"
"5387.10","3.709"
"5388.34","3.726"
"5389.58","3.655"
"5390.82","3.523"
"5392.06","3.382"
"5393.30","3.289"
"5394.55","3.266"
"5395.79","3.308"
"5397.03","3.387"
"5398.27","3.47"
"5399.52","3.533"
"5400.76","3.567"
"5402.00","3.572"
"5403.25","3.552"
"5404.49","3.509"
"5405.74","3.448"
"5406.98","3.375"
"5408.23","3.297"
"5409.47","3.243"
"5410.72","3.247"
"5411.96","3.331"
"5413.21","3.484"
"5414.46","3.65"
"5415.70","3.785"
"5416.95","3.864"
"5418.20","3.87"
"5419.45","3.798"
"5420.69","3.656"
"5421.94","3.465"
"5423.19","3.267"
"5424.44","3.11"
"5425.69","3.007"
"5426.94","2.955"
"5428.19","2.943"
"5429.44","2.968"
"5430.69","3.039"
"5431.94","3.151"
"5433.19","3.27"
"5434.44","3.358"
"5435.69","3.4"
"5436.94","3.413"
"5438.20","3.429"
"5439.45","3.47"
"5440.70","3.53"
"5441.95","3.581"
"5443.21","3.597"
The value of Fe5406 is 1.6 Ang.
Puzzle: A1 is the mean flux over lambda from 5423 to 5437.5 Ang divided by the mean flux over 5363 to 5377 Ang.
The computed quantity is 0.92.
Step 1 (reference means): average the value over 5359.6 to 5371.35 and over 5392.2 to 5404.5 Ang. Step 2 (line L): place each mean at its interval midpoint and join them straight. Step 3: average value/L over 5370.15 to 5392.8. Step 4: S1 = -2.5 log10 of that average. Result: -0.06 mag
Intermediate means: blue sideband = 3.43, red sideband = 3.44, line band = 3.63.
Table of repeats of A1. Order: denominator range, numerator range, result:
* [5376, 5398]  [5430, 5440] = 0.92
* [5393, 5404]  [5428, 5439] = 0.94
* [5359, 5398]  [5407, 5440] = 0.95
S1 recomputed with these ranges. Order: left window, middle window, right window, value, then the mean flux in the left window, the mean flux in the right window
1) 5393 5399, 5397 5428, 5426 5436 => -0.07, 3.35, 3.12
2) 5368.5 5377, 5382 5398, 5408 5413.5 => -0.02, 3.5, 3.31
